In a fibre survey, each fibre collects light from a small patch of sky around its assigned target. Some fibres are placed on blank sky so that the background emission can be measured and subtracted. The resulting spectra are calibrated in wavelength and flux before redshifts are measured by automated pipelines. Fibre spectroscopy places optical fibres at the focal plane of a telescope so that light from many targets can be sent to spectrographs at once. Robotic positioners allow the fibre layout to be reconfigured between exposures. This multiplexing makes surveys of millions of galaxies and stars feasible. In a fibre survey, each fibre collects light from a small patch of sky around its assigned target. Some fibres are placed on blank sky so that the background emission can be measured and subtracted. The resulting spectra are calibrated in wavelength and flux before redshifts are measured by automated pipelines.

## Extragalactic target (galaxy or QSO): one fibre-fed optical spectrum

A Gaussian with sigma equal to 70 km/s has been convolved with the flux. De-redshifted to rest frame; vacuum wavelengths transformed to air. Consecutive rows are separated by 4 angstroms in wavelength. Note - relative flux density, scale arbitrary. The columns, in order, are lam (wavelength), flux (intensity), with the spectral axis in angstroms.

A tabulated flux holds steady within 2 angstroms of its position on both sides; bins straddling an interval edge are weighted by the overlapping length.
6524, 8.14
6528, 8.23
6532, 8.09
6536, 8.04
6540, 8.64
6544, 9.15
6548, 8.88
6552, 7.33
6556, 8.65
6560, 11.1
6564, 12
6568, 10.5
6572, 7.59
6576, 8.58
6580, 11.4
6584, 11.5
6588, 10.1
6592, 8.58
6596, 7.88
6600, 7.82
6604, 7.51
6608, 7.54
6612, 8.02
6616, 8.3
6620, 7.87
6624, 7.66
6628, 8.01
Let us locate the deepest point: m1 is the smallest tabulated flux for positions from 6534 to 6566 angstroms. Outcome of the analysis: 7.33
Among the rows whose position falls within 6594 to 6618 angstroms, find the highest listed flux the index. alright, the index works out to 8.3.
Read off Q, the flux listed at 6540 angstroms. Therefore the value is 8.64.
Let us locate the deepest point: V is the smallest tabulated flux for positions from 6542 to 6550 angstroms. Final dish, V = 8.88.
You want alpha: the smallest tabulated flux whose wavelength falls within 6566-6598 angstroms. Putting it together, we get 7.59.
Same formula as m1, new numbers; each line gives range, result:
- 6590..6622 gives 7.51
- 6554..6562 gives 8.65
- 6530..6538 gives 8.04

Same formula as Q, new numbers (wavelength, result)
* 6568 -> 10.5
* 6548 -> 8.88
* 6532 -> 8.09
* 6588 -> 10.1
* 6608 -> 7.54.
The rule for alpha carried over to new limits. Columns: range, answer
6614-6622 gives 7.87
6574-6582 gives 8.58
